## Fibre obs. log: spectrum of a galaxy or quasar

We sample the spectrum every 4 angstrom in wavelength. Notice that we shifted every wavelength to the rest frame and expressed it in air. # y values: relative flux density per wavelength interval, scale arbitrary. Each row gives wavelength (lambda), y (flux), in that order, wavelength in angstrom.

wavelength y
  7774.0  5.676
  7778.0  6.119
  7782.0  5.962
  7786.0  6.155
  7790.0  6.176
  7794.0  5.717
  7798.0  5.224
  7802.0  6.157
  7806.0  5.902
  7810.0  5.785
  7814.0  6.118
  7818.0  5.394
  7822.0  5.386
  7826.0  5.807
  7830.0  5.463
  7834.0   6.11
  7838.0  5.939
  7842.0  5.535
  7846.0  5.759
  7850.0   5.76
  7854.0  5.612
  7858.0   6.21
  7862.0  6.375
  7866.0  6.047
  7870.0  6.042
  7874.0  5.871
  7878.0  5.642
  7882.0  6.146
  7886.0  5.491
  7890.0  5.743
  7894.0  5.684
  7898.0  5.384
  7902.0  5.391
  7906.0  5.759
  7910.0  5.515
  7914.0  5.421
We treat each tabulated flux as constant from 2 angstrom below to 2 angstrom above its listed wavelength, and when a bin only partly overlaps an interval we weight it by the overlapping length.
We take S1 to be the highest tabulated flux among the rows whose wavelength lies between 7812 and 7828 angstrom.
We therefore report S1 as 6.118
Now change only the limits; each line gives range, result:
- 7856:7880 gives 6.375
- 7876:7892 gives 6.146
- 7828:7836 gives 6.11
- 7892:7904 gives 5.684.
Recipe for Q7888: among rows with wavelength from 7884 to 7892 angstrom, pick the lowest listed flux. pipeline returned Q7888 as 5.491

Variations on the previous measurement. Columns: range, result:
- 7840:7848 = 5.535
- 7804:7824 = 5.386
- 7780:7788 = 5.962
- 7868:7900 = 5.384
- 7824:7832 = 5.463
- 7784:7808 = 5.224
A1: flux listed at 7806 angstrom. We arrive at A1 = 5.902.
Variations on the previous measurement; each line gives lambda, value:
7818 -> 5.394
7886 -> 5.491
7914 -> 5.421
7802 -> 6.157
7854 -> 5.612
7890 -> 5.743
